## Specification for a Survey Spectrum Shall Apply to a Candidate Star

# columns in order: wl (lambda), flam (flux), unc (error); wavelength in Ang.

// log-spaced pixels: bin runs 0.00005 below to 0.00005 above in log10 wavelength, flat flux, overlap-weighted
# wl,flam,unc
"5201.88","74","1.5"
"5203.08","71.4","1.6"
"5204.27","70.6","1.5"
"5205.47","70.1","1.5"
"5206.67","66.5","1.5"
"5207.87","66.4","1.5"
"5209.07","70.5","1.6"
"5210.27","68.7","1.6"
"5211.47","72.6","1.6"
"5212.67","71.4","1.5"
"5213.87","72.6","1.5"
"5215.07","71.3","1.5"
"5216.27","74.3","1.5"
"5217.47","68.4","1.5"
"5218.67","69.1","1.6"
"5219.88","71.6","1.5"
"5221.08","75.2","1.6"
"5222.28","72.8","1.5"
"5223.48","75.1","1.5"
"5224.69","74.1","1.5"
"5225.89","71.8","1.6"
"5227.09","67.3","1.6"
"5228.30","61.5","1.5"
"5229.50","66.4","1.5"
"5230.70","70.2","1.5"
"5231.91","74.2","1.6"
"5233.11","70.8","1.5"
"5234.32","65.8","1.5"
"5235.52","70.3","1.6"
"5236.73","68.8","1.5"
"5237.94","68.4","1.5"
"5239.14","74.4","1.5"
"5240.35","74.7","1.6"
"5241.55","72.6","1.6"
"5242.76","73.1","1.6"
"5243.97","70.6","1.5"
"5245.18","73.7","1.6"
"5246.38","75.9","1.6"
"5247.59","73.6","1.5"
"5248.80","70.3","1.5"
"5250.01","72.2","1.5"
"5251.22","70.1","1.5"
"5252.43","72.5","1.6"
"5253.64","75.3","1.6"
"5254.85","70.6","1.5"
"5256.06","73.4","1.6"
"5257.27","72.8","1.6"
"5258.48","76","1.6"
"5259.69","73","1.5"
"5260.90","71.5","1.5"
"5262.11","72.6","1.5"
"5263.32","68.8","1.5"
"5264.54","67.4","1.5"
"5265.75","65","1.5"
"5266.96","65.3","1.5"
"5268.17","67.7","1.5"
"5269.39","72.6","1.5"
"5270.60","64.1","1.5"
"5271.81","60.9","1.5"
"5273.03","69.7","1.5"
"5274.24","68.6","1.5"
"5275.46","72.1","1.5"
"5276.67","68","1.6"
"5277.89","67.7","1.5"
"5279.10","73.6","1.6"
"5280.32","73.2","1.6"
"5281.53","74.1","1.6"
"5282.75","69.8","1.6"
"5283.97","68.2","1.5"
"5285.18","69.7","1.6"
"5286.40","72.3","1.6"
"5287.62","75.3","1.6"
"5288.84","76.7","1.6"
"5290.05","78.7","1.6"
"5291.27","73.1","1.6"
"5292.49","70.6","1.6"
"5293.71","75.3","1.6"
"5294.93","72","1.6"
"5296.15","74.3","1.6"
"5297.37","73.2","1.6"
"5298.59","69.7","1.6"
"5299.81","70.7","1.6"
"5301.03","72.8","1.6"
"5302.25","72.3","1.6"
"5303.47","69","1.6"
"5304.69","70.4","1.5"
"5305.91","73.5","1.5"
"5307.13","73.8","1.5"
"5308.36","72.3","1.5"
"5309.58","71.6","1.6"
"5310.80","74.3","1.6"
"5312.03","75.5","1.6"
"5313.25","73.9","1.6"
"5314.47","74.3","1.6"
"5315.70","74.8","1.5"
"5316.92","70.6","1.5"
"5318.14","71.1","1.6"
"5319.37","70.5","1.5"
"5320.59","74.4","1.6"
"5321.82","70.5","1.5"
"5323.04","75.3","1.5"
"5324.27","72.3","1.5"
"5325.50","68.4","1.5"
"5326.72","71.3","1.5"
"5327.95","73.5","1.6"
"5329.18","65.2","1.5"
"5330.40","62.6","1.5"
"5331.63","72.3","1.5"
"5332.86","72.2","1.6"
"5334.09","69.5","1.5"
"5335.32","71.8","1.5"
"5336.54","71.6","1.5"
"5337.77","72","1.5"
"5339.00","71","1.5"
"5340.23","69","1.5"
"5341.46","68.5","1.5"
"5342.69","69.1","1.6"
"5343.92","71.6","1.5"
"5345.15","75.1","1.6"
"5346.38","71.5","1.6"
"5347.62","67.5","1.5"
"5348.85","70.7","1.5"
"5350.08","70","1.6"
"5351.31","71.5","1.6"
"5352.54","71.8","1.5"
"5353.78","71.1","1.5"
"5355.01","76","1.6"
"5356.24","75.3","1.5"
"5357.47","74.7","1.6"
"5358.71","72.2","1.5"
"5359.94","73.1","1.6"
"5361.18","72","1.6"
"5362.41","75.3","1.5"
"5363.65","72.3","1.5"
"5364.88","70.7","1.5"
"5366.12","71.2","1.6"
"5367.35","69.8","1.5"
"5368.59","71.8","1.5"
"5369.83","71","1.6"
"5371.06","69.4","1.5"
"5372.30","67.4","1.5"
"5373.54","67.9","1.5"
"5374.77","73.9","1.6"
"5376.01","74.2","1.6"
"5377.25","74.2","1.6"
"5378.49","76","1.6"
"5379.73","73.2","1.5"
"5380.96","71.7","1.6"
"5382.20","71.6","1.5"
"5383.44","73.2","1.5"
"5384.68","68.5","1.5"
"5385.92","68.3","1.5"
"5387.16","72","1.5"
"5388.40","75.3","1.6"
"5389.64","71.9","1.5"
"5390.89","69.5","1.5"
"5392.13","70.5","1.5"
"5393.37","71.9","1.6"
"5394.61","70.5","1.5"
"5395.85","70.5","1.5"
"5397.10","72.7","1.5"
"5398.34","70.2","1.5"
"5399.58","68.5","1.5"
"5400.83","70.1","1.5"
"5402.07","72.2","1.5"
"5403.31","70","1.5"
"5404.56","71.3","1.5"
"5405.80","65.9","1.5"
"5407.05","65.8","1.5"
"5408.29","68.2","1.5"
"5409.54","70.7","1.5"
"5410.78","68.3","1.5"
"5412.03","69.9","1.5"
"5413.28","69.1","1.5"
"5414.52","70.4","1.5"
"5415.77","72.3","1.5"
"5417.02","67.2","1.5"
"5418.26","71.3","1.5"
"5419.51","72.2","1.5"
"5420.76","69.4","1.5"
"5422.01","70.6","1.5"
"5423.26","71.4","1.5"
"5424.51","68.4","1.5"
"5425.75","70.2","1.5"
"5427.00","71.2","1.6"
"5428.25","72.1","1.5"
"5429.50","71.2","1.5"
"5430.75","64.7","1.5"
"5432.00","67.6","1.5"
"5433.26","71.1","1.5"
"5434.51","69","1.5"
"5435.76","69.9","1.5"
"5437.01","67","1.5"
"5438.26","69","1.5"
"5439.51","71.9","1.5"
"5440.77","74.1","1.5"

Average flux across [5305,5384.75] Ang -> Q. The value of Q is 71.8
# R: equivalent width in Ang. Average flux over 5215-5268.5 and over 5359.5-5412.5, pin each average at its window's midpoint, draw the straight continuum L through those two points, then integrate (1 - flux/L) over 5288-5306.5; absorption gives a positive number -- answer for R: -0.5 Ang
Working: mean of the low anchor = 71.1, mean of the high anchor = 71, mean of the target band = 72.9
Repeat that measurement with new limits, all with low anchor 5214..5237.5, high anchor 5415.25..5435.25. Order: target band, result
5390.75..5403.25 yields -0.1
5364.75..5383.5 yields -0.4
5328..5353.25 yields 0.0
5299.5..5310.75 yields -0.3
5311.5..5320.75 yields -0.4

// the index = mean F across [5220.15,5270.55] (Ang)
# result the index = 71.1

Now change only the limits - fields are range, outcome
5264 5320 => 71.3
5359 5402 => 71.5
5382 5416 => 70.3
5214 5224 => 72.2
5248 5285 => 70.2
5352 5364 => 73.4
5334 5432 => 70.9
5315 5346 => 71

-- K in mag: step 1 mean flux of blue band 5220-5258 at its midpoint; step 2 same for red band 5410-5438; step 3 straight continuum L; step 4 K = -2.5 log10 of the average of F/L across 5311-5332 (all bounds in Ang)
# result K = -0.01 mag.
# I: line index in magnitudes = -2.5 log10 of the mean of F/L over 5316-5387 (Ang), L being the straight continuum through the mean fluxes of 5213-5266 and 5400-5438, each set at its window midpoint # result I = -0.02 mag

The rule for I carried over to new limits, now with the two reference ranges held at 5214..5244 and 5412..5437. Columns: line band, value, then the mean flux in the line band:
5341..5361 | -0.02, 71.9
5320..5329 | -0.02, 71.8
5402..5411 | 0.02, 68.9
